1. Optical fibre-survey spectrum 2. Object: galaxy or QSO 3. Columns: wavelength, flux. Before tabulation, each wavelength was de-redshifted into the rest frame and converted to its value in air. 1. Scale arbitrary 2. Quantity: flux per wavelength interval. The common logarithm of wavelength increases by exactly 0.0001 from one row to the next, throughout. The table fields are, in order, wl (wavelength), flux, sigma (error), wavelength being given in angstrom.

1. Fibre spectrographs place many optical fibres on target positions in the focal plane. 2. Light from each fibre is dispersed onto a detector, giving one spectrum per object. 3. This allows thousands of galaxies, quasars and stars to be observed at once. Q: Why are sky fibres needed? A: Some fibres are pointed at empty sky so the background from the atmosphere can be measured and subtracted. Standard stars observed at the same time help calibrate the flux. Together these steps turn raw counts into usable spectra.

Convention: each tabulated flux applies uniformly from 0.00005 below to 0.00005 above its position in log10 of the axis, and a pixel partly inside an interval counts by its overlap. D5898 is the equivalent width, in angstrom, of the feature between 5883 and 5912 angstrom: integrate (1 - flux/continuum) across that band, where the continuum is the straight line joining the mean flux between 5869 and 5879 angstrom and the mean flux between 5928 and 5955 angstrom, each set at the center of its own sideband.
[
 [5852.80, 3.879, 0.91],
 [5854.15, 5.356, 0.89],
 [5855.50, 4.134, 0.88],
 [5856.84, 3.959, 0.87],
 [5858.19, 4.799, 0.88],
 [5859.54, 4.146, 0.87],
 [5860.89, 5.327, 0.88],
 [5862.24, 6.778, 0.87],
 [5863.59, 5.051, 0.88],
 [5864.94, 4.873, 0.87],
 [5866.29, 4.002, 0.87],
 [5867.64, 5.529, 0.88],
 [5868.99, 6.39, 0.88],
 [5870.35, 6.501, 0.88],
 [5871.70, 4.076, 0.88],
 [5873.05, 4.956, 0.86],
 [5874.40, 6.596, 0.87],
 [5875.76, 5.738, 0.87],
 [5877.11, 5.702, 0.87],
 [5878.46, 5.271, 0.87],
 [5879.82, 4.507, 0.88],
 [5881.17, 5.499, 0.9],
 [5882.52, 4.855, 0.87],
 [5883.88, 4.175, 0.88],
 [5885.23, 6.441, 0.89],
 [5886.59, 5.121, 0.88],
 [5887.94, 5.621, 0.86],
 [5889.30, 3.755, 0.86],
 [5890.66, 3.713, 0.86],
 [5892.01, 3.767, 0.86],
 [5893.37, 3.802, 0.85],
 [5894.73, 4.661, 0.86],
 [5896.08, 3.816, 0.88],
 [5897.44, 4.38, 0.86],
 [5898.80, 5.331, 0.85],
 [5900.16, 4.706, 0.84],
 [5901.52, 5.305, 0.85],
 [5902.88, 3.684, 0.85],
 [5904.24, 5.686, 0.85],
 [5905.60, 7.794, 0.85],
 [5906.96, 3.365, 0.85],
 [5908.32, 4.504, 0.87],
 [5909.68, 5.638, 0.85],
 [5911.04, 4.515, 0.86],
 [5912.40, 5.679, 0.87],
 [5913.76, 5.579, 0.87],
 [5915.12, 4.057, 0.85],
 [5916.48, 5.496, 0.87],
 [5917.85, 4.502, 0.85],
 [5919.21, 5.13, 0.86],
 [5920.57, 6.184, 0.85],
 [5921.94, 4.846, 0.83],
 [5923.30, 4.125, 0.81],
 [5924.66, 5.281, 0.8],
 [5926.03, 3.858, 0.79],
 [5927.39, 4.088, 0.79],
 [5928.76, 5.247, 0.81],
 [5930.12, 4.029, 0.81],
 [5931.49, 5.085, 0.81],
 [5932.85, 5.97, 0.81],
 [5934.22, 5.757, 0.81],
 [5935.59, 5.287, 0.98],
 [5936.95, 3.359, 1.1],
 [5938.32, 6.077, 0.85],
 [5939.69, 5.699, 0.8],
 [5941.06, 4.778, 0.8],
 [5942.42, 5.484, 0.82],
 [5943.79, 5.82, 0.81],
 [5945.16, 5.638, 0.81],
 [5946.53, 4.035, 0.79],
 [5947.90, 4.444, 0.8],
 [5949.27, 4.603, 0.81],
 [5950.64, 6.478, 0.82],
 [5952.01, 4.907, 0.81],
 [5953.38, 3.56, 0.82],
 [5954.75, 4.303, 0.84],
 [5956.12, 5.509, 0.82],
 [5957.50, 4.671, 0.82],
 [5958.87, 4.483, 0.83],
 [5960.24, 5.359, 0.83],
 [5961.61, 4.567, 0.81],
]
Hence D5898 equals 3.5 angstrom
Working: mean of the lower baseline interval 5.61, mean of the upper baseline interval 5.04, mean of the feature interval 4.76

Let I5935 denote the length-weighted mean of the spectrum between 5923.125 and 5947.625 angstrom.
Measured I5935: 4.99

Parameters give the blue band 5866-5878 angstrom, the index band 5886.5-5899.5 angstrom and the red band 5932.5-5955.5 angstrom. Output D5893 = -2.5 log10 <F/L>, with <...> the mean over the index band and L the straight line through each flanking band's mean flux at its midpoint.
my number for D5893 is 0.23 mag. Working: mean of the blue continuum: 5.54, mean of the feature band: 4.36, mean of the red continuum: 5.06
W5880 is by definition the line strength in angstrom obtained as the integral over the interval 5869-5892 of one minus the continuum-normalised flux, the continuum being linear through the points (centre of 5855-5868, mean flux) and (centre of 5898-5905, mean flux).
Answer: -1.2 angstrom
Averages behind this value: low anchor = 4.86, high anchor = 4.96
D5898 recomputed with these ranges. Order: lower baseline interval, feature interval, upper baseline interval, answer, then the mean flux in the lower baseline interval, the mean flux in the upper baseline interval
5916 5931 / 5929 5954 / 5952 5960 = -2.1 angstrom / 4.79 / 4.59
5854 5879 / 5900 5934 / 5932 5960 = 0.8 angstrom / 5.22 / 5.05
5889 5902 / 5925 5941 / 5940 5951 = 0.0 angstrom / 4.32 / 5.14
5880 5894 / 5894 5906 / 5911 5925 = -0.3 angstrom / 4.67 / 5.06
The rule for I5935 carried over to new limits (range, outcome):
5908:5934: 4.96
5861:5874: 5.38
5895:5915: 4.97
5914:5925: 4.97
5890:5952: 4.92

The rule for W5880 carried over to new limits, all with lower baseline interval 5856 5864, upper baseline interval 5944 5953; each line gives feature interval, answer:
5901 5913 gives -0.3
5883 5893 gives 0.7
